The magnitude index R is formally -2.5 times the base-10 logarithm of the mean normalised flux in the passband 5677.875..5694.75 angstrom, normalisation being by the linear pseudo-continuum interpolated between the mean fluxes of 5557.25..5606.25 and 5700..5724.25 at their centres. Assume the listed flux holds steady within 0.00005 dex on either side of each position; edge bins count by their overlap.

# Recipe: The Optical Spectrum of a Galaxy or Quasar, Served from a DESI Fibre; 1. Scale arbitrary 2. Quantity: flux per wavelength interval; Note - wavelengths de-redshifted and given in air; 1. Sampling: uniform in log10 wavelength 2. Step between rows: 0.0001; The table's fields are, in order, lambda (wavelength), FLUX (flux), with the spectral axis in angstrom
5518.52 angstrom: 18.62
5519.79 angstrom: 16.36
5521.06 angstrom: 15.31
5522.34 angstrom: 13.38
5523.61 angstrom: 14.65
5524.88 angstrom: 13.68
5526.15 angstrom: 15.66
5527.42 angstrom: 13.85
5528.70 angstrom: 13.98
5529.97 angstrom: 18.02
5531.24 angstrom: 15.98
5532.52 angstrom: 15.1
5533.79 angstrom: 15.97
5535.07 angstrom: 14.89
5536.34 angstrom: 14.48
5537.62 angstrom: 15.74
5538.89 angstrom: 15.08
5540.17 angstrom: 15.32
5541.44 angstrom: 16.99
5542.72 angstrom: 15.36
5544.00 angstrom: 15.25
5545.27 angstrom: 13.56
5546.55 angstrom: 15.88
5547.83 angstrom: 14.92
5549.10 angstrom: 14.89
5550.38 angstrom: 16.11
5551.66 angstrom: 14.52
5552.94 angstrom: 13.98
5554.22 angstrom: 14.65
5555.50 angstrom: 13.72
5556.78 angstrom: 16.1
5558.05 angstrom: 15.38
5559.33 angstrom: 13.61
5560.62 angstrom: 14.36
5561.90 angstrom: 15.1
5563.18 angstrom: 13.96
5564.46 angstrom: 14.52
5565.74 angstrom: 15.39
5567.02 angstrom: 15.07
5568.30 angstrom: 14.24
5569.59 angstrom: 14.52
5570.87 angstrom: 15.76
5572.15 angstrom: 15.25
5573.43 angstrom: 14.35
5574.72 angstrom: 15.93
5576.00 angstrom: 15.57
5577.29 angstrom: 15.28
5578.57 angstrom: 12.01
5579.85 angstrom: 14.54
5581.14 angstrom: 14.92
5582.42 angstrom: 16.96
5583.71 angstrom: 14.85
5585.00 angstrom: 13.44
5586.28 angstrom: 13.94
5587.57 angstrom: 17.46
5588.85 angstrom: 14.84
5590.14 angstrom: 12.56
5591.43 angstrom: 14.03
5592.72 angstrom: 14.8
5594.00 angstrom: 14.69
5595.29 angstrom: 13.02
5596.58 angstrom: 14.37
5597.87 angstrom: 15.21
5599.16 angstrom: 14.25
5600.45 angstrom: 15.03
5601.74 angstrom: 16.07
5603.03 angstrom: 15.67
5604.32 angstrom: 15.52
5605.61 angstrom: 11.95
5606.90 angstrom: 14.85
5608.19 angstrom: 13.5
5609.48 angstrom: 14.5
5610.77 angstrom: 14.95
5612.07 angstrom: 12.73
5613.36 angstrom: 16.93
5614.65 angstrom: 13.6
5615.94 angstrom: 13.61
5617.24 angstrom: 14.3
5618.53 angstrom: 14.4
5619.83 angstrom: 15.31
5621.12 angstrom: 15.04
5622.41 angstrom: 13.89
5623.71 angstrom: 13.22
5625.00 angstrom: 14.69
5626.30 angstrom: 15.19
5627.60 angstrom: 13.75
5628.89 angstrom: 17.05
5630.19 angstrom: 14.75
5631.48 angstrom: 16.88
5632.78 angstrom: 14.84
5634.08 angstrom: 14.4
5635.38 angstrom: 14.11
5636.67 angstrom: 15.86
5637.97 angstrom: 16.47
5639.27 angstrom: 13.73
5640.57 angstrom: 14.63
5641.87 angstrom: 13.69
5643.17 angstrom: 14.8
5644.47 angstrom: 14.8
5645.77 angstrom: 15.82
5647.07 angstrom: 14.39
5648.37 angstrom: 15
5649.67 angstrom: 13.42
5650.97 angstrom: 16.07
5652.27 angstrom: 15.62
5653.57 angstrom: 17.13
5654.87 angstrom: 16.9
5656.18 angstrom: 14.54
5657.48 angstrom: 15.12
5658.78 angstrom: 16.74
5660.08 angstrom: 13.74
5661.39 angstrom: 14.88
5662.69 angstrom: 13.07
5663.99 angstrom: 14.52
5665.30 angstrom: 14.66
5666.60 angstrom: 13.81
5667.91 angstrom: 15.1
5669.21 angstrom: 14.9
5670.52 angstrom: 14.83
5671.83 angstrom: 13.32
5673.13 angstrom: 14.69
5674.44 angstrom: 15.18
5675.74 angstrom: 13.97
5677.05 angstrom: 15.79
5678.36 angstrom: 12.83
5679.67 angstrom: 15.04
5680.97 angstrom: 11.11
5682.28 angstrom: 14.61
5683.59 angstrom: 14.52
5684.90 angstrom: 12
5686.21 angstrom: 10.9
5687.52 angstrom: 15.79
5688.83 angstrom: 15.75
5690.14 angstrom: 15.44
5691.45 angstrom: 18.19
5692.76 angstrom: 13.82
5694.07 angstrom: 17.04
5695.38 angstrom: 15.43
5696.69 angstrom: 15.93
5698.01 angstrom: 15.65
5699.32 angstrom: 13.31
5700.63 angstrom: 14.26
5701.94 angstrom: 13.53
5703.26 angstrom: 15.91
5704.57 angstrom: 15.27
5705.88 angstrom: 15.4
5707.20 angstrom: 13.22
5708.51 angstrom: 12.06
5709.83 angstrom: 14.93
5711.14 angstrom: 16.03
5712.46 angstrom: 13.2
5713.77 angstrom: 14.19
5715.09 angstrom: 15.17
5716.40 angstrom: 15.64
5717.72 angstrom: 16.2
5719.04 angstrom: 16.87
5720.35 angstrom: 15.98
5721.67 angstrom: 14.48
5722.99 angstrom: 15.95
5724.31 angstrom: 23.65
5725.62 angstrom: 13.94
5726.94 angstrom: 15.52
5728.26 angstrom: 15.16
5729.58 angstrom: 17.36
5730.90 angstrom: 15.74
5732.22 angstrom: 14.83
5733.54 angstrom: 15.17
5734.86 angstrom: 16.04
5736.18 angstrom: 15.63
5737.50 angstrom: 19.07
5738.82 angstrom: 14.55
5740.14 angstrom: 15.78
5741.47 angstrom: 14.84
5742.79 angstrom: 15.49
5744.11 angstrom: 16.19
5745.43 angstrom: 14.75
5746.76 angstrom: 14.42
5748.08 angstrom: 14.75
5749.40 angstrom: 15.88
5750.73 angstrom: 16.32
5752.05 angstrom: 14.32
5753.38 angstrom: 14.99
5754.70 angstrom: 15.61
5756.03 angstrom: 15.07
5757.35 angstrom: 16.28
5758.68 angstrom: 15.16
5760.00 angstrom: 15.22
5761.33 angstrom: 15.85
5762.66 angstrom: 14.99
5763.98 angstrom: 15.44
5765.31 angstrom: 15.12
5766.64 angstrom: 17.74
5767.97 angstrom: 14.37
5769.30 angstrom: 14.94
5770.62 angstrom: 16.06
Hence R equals 0.05 mag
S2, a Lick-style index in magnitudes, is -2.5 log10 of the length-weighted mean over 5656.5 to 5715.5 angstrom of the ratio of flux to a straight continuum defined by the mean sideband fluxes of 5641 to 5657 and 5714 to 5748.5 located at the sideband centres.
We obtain 0.068 mag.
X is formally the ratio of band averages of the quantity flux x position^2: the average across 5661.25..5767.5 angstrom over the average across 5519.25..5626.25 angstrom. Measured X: 1.08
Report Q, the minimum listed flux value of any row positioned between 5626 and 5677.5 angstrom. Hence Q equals 13.07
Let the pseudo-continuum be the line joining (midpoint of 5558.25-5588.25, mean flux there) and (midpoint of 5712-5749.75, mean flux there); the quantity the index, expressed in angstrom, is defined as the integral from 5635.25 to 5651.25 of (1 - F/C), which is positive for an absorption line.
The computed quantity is 0.44 angstrom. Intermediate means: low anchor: 14.8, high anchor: 15.8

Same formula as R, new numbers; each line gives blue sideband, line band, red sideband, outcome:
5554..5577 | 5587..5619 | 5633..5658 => 0.03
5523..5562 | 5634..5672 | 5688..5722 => 0.01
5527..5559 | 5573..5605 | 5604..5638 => 0.01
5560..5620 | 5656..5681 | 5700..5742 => 0.05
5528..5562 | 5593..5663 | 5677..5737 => 0.02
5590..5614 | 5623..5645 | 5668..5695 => -0.03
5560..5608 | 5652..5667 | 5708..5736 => 0.01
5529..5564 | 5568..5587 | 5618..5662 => 0.02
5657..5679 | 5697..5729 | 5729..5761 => -0.01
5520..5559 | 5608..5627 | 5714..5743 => 0.08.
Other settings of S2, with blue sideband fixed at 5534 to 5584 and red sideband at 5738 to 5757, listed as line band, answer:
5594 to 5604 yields 0.015 mag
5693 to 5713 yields 0.033 mag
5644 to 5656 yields -0.023 mag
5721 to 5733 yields -0.072 mag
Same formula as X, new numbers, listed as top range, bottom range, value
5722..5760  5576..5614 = 1.14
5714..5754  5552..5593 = 1.14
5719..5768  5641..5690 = 1.11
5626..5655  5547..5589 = 1.05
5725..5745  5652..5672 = 1.08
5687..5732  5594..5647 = 1.09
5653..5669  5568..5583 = 1.03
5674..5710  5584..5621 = 1.03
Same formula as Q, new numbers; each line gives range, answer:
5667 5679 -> 12.83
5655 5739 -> 10.9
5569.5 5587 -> 12.01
